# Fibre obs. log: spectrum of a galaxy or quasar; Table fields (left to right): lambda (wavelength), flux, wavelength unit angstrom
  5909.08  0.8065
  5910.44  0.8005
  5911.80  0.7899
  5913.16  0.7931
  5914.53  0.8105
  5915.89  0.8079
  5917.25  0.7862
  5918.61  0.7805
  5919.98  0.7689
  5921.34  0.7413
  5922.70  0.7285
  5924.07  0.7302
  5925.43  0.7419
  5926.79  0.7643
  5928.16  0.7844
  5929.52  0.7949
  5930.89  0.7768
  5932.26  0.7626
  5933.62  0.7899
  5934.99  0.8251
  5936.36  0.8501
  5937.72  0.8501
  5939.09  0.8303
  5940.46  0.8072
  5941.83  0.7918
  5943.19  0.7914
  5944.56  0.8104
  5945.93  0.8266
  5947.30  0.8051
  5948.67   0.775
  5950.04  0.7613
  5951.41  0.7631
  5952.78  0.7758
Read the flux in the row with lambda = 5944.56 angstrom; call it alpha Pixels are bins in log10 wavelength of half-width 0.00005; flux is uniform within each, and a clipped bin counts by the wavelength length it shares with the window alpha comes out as 0.8104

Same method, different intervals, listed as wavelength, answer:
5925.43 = 0.7419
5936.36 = 0.8501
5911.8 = 0.7899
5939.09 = 0.8303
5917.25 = 0.7862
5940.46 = 0.8072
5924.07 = 0.7302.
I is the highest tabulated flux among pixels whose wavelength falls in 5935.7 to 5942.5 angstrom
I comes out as 0.8501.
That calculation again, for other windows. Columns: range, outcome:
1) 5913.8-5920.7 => 0.8105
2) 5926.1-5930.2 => 0.7949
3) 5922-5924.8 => 0.7302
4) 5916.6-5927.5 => 0.7862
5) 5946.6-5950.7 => 0.8051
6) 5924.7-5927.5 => 0.7643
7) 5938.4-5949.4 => 0.8303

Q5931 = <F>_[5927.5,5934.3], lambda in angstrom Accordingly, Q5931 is 0.782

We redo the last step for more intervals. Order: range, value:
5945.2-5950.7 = 0.792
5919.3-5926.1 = 0.743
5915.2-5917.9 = 0.799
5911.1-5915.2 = 0.797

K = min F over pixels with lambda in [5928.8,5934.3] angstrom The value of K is 0.7626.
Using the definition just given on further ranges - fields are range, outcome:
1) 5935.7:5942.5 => 0.7918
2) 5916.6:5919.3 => 0.7805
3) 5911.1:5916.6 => 0.7899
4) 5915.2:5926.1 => 0.7285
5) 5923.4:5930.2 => 0.7302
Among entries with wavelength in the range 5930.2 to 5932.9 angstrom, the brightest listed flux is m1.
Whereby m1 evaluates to 0.7768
